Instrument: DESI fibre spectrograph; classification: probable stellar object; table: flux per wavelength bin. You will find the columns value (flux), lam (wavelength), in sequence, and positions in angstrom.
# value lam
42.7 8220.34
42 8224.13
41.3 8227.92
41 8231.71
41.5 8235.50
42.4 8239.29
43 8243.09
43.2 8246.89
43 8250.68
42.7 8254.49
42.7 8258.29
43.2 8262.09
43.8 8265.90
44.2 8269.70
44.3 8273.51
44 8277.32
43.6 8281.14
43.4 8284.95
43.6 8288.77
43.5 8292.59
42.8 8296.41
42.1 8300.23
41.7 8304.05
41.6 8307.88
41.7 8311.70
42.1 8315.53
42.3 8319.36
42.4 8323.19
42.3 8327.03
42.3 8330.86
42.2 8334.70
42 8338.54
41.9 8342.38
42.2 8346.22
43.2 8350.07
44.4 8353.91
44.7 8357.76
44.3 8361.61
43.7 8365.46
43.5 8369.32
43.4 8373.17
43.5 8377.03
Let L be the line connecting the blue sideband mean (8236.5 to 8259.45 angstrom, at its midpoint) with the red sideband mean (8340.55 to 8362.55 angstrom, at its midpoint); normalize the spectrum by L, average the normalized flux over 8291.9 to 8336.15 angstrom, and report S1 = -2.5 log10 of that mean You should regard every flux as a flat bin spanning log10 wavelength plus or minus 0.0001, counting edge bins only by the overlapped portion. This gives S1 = 0.02 mag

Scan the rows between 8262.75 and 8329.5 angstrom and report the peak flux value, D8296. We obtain 44.3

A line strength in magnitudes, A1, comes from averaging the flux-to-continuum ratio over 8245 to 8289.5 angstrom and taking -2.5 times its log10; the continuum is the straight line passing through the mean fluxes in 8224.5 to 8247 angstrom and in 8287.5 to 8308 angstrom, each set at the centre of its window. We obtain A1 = -0.03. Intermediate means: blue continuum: 42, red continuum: 42.6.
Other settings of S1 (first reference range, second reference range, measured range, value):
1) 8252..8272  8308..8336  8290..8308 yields 0.00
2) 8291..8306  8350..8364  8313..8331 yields 0.02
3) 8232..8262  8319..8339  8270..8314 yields -0.01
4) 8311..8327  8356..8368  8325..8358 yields 0.01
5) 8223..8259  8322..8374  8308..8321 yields 0.02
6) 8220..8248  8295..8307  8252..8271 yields -0.03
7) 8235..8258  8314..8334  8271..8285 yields -0.03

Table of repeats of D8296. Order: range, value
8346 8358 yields 44.7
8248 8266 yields 43.8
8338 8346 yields 42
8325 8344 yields 42.3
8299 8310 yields 42.1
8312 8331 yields 42.4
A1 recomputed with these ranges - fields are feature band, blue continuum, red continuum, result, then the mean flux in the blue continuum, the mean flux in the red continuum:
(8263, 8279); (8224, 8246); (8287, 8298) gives -0.03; 41.9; 43.3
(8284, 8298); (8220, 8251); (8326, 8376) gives -0.02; 42.2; 43.1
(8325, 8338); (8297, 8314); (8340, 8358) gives 0.01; 41.9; 43.1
